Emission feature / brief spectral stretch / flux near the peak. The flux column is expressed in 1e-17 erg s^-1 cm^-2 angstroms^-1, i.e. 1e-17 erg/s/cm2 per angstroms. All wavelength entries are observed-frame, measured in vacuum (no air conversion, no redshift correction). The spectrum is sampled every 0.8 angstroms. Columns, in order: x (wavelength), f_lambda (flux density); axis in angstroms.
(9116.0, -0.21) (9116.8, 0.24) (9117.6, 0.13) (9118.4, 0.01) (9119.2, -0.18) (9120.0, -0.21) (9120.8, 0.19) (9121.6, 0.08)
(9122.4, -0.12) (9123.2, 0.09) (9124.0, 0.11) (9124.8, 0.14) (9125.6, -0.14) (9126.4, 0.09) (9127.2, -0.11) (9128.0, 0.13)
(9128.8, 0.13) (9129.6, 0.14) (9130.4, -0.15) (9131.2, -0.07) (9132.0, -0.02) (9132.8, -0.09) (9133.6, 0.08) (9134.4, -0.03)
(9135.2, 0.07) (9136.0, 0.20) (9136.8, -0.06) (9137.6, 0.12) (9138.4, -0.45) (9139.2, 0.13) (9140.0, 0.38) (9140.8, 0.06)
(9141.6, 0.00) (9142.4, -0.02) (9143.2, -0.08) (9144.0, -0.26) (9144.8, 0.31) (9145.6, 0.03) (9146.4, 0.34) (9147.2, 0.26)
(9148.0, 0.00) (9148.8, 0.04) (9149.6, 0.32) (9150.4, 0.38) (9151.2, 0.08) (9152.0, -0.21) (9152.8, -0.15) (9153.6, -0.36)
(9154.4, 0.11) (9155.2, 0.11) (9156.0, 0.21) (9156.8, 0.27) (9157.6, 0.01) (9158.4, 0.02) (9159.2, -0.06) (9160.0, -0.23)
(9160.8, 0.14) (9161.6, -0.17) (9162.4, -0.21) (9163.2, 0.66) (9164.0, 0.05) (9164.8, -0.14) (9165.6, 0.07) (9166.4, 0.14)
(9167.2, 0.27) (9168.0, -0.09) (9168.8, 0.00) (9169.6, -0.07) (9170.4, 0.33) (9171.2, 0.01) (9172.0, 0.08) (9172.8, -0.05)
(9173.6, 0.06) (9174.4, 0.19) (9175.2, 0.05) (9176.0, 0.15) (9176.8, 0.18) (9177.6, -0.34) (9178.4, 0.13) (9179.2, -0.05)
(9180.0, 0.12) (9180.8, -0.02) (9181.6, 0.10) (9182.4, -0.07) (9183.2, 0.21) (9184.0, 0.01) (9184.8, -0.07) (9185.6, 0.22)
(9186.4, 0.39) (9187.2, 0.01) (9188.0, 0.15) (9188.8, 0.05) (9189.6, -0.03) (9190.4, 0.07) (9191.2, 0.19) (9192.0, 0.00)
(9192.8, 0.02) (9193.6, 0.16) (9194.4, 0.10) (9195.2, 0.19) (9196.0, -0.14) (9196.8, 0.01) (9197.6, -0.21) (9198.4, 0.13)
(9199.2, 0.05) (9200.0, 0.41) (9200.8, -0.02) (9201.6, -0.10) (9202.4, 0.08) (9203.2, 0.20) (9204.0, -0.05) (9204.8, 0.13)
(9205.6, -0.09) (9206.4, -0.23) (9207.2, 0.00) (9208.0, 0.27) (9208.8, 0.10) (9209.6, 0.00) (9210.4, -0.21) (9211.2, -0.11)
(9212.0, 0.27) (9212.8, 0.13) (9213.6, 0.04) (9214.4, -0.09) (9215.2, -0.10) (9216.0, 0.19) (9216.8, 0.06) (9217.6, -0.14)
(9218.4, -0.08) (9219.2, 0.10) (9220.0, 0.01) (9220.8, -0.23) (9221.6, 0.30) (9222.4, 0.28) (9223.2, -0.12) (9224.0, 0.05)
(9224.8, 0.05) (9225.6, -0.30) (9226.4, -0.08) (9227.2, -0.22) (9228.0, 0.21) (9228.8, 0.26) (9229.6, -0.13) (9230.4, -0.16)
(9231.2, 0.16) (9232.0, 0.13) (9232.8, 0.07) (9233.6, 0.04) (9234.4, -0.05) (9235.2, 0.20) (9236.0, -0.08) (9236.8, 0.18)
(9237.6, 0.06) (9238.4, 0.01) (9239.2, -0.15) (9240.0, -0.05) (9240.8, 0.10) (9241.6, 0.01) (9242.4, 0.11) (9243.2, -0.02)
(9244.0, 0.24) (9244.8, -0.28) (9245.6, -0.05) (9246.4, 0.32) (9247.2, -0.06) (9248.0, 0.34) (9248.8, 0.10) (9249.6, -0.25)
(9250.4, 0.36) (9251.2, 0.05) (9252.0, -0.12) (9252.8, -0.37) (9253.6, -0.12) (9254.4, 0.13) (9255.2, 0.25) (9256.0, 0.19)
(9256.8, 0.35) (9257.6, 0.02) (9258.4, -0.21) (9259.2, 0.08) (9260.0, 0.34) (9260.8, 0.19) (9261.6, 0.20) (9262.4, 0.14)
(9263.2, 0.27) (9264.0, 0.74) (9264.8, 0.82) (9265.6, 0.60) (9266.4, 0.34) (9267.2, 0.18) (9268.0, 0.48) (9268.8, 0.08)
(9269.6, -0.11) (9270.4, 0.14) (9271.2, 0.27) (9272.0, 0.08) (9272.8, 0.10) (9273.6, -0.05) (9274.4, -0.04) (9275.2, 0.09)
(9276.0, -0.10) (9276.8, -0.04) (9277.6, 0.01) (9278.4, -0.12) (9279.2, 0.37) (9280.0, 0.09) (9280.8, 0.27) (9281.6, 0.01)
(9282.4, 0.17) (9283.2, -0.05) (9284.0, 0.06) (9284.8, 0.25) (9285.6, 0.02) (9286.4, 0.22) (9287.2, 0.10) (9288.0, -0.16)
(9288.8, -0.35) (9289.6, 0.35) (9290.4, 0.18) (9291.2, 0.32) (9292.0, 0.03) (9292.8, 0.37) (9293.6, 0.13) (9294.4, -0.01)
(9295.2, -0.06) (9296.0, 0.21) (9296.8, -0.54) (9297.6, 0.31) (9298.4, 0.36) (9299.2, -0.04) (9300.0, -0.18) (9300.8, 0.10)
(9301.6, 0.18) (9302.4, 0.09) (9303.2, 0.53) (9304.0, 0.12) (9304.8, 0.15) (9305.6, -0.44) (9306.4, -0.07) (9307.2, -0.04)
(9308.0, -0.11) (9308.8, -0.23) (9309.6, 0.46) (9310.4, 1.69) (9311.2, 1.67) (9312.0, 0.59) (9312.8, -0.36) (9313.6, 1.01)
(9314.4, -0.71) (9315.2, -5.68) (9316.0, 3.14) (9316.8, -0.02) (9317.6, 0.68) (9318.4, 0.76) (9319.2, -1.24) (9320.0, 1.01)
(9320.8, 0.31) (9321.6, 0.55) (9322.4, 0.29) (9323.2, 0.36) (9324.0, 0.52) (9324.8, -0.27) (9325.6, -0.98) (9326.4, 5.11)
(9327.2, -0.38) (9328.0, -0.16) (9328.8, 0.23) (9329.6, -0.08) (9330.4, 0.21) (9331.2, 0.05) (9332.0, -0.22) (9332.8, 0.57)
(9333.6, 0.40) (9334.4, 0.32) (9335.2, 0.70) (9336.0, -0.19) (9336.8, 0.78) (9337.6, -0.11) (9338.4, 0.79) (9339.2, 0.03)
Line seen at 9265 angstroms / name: H-gamma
